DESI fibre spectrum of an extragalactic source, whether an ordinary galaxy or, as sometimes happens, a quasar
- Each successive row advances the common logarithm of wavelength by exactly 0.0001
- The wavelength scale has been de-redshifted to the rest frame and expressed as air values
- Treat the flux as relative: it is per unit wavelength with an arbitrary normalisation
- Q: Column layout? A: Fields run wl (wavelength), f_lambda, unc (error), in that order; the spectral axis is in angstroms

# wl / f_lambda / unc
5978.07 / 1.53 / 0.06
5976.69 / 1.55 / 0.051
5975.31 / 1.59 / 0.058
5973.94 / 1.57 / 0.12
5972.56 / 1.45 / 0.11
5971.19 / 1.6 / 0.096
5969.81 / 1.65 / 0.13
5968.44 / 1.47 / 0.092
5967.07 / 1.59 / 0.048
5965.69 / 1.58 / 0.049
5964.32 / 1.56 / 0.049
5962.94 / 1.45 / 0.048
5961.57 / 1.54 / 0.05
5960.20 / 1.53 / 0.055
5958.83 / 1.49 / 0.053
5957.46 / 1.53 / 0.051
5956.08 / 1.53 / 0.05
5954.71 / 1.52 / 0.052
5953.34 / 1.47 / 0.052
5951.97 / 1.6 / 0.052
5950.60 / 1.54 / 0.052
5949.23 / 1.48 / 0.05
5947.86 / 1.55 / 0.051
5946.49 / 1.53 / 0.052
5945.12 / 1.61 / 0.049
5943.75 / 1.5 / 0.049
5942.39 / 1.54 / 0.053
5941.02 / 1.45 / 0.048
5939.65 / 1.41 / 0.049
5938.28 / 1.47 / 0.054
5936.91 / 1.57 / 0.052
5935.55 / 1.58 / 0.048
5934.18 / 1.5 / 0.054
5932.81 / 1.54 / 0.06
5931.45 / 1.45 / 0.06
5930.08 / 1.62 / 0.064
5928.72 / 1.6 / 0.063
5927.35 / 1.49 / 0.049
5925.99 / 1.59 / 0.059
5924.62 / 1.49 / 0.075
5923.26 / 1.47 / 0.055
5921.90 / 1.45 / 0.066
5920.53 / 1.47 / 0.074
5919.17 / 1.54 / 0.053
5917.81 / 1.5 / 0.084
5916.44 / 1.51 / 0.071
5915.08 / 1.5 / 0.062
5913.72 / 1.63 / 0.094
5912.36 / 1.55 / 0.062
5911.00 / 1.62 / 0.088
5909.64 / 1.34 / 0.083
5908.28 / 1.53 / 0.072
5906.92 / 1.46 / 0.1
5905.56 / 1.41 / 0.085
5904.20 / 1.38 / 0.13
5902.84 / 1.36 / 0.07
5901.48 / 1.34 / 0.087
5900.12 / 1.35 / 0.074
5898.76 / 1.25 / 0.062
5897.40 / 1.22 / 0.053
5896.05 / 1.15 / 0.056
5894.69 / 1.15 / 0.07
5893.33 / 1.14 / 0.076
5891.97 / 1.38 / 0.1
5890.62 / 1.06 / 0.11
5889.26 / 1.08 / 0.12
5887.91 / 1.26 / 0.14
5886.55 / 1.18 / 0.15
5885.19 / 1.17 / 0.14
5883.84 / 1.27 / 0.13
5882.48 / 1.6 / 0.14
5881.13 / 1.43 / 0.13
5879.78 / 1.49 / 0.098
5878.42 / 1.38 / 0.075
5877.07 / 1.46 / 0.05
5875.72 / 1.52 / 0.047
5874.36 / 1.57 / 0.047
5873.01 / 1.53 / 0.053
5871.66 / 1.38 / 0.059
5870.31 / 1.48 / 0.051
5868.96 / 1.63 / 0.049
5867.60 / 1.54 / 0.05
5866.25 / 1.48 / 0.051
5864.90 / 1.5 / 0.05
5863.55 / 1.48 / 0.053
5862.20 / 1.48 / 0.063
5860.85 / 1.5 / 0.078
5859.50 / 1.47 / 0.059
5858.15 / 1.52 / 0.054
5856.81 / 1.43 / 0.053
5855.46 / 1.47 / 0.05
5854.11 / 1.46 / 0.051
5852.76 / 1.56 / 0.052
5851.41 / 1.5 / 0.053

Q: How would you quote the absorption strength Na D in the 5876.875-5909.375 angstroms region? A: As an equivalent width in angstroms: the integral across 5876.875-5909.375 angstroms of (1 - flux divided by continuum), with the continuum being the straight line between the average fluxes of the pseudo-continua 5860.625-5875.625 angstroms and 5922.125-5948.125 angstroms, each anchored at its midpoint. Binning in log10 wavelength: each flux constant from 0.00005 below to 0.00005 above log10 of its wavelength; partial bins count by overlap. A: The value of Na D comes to 4.3 angstroms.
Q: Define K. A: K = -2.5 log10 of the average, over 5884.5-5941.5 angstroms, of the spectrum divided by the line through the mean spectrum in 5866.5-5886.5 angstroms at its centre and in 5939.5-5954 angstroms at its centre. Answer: 0.06 mag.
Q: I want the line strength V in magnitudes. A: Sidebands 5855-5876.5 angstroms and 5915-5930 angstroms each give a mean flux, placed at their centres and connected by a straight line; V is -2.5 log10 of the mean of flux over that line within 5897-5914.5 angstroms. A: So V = 0.065 mag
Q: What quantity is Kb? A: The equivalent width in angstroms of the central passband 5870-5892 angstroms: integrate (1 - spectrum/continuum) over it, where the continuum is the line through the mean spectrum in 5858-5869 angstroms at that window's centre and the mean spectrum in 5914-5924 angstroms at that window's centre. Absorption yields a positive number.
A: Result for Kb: 2.00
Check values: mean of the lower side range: 1.5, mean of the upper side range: 1.5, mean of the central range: 1.37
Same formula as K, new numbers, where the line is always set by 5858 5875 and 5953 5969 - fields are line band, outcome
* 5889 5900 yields 0.257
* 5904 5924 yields 0.014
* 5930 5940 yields 0.002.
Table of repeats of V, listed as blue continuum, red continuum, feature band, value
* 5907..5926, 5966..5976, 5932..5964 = 0.01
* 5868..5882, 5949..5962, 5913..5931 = -0.01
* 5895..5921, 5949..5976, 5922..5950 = -0.03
